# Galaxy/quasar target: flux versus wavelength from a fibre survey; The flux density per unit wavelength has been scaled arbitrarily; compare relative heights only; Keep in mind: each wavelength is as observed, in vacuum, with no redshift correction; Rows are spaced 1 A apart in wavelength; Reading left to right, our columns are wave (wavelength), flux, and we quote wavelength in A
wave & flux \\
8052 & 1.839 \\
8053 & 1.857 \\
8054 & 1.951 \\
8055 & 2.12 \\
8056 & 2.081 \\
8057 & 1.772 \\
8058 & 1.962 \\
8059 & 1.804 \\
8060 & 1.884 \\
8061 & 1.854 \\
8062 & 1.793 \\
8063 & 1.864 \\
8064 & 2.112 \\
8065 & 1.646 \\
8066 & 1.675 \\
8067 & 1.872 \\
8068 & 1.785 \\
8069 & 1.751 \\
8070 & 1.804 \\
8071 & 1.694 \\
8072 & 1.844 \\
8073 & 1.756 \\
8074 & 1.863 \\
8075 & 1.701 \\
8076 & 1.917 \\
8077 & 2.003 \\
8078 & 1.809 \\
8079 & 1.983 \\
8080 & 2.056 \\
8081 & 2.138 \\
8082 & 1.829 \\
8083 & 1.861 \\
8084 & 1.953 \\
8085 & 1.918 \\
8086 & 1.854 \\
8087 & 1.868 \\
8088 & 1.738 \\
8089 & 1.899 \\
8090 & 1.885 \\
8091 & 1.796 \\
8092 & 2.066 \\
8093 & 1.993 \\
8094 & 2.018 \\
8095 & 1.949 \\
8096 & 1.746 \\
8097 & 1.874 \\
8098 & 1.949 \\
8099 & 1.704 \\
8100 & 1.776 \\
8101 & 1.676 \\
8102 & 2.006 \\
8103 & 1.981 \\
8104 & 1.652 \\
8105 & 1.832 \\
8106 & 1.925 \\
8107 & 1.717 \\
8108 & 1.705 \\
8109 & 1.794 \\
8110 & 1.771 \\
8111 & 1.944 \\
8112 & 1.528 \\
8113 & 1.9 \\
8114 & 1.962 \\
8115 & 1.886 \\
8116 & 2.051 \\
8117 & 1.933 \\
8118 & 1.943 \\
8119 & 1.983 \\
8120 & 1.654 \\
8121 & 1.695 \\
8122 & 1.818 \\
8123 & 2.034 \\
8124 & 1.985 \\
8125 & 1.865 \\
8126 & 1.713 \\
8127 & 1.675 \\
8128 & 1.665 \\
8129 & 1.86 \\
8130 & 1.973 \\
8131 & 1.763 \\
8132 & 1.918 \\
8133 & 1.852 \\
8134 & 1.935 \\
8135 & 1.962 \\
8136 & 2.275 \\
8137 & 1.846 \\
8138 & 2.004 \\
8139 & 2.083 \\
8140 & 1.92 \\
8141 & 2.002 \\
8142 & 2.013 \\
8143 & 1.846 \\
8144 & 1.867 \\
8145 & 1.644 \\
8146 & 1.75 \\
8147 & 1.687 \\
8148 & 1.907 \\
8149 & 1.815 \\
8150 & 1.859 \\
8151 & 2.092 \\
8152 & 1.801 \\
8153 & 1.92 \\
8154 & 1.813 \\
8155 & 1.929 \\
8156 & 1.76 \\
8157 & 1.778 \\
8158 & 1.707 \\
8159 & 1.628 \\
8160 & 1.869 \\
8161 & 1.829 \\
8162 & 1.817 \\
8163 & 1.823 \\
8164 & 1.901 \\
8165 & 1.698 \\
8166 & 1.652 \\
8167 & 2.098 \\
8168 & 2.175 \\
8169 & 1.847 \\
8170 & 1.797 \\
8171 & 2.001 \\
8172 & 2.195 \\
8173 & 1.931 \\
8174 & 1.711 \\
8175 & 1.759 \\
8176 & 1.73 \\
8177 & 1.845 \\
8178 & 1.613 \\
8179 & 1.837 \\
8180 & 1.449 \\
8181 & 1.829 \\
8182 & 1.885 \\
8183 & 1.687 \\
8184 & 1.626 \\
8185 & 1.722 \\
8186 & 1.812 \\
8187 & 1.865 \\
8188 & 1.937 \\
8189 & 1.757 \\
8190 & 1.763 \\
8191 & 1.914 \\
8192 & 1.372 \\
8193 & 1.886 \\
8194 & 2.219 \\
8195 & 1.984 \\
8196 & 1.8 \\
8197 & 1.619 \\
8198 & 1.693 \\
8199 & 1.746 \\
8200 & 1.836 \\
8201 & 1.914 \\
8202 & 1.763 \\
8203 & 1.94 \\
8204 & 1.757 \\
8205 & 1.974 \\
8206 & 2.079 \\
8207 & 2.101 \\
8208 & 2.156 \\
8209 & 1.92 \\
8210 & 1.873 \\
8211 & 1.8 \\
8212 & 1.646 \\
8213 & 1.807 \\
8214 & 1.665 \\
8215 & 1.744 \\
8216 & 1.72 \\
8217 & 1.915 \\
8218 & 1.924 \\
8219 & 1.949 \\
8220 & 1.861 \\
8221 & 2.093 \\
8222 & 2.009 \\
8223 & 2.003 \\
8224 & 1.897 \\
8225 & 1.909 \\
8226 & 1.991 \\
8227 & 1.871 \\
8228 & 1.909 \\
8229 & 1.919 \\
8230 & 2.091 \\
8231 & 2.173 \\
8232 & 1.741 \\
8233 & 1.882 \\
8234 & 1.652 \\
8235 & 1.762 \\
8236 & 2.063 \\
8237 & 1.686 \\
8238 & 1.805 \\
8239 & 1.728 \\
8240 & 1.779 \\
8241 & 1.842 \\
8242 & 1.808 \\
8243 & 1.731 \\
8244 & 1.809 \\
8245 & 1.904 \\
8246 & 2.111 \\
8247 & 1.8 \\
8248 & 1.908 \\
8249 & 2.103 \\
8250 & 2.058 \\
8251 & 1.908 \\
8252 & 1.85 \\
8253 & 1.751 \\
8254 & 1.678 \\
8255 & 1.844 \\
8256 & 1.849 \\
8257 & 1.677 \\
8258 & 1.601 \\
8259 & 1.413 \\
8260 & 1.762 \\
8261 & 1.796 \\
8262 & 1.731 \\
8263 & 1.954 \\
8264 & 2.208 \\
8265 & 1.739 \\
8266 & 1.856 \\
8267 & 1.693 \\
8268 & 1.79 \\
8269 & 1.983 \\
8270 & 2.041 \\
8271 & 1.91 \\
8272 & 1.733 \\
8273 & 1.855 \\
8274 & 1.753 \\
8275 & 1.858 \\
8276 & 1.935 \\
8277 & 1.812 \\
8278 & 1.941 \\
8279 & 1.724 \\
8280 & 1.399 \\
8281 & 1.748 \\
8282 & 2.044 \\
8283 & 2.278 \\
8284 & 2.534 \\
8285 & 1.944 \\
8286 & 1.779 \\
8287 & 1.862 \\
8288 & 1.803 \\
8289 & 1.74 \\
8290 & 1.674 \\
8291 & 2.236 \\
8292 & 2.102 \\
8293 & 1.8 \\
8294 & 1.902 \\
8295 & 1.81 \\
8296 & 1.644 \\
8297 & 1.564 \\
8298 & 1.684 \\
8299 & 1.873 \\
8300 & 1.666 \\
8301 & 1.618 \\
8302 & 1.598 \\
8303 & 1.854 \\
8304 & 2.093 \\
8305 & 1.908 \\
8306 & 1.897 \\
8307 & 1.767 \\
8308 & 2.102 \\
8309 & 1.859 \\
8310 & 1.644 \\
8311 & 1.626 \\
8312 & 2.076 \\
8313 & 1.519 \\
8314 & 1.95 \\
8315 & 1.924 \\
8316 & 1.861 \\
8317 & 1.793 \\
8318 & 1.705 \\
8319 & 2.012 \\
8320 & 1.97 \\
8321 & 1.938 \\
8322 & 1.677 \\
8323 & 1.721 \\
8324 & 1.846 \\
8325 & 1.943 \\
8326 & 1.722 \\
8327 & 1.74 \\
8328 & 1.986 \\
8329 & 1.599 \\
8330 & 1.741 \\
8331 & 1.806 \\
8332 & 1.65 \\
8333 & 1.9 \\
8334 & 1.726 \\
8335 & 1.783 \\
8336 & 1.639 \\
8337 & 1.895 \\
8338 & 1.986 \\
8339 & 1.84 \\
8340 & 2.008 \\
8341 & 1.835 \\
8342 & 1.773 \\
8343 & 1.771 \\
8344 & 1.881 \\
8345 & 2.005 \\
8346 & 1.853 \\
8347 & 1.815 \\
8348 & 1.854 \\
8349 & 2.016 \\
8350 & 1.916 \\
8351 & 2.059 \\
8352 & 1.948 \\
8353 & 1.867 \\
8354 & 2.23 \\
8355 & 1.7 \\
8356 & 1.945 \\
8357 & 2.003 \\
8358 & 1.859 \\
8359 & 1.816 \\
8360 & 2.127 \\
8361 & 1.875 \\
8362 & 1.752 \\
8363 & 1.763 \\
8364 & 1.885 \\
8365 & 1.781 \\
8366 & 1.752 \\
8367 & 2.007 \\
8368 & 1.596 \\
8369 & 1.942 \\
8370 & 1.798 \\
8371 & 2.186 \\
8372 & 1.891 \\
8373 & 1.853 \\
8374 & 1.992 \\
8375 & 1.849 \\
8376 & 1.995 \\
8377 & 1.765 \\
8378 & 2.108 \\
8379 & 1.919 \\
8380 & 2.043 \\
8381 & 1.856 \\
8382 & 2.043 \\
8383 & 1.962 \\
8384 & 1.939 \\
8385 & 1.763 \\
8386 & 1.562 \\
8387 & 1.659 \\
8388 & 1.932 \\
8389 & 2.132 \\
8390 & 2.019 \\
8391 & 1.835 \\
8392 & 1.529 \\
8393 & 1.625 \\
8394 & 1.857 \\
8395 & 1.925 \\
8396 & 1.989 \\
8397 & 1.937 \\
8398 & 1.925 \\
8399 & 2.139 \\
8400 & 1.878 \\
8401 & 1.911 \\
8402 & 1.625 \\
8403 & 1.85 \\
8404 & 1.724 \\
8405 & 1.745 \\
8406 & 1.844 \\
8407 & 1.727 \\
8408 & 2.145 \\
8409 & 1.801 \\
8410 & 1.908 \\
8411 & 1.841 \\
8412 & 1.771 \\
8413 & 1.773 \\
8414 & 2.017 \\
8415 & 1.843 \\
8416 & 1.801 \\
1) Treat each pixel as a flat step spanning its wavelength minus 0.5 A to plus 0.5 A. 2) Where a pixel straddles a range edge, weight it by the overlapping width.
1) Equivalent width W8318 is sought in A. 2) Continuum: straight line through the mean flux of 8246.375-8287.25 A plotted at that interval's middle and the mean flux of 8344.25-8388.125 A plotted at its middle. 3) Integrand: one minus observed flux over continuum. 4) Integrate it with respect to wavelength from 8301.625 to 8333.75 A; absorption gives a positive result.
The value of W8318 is 0.88 A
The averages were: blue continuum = 1.86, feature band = 1.83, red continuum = 1.9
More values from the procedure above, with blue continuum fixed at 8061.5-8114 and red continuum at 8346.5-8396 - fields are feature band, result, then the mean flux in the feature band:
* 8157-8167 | 0.4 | 1.79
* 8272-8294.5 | -0.2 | 1.89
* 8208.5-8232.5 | -0.3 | 1.89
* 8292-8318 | 1.0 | 1.81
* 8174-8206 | 1.2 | 1.79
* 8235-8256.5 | 0.2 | 1.86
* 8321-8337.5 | 0.9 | 1.78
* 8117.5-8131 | 0.2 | 1.83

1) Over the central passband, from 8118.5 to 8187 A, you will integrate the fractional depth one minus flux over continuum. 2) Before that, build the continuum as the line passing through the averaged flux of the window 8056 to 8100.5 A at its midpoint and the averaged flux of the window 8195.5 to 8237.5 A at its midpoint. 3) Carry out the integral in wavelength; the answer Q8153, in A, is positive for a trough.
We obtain 1.0 A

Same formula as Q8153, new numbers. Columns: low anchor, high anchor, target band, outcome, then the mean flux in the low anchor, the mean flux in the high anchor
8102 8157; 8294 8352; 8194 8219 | -0.12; 1.87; 1.83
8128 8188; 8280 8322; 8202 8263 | -0.30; 1.85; 1.86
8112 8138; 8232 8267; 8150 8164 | 0.26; 1.88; 1.82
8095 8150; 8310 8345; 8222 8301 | -0.98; 1.86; 1.82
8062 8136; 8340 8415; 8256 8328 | 1.52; 1.86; 1.88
